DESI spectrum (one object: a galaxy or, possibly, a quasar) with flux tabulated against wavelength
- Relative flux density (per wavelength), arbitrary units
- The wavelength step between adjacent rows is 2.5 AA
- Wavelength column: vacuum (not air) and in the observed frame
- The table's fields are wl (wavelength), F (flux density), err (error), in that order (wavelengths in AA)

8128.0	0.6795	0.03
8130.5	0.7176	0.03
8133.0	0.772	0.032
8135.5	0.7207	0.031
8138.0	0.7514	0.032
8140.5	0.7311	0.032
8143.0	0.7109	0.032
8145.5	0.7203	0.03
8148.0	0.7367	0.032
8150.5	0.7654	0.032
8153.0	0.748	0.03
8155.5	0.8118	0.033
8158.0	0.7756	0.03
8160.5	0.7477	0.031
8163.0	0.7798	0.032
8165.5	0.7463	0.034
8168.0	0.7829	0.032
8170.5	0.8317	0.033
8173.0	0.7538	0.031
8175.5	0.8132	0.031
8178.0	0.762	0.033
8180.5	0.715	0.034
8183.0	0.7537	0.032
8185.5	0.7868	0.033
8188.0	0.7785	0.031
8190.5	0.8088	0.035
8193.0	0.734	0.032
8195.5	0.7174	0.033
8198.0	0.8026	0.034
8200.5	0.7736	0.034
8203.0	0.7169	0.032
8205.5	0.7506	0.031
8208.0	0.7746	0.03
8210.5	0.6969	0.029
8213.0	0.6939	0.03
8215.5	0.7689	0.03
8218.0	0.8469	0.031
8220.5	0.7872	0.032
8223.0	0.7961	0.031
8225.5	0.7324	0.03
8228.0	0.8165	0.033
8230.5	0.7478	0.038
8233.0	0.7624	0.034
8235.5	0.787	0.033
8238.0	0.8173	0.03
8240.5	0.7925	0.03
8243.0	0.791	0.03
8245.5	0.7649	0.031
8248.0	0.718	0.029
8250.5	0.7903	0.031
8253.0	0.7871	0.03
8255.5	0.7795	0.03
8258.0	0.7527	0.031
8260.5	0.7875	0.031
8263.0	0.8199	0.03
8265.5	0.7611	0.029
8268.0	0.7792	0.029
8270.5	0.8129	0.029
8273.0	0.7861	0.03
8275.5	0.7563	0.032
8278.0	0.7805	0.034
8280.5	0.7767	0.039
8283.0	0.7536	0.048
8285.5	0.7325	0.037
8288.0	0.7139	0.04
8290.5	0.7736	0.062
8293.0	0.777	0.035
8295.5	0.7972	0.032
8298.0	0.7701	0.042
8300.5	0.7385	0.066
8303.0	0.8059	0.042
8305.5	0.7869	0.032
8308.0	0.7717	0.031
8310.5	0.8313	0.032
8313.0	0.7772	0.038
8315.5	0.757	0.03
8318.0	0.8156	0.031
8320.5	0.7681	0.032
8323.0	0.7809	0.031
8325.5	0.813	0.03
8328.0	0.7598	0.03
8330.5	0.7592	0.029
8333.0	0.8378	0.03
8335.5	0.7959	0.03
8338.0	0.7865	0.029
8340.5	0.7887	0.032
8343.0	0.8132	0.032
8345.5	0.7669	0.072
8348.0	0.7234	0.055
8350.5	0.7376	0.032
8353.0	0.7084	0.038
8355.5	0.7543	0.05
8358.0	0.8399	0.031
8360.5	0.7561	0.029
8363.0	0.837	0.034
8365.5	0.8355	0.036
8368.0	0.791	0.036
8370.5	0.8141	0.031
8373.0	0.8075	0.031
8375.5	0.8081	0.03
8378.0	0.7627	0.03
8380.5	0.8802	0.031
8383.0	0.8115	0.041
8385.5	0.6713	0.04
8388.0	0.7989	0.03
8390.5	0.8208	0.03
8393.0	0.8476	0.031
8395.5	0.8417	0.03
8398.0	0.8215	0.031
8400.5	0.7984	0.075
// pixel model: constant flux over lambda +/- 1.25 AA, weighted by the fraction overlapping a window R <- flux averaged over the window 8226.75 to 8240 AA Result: 0.787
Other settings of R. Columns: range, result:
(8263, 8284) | 0.779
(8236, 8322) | 0.777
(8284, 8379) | 0.781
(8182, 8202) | 0.769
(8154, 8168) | 0.773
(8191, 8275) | 0.771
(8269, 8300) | 0.769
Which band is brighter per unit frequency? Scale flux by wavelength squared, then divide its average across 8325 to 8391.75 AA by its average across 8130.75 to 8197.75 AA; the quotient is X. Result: 1.09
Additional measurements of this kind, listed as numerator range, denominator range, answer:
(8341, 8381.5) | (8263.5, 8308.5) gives 1.04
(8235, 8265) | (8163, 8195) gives 1.03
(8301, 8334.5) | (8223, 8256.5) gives 1.03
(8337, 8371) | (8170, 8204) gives 1.06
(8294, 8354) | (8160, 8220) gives 1.05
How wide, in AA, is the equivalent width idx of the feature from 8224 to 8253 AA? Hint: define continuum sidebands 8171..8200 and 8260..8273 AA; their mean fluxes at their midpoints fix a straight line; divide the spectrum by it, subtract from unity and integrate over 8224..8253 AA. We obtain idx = 0.3 AA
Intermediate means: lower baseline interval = 0.768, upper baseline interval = 0.792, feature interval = 0.775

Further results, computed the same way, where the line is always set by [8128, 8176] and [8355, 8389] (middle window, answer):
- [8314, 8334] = 0.1 AA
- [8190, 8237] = 0.3 AA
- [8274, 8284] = 0.2 AA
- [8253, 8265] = -0.1 AA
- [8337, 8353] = 0.6 AA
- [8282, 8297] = 0.5 AA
